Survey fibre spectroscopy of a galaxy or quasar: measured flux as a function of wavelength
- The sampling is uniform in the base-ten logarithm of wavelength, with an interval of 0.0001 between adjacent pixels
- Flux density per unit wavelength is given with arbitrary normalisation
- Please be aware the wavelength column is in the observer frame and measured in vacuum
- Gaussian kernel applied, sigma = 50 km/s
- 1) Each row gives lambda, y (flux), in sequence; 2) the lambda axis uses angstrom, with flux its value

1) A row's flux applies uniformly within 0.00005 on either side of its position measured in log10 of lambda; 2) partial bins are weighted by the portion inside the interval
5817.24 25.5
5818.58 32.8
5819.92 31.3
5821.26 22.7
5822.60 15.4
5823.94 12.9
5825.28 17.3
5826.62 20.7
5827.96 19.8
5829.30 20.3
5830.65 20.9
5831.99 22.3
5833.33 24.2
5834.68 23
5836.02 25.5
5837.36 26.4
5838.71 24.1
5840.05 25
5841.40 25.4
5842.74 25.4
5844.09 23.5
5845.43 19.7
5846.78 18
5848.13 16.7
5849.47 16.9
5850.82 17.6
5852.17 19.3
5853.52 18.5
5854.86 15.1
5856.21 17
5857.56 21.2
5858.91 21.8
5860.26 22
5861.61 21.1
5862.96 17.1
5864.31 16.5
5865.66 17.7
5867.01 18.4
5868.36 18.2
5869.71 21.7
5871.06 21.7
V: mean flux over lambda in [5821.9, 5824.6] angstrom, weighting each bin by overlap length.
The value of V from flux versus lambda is 14.3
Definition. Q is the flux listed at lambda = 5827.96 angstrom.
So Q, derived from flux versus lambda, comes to 19.8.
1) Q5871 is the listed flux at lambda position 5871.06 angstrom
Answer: 21.7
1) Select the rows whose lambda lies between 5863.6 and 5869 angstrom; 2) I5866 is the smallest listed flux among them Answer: 16.5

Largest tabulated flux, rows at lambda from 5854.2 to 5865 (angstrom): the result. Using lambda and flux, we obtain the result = 22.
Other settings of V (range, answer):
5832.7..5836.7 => 24.2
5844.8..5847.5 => 18.7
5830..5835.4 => 22.6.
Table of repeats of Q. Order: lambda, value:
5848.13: 16.7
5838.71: 24.1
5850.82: 17.6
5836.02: 25.5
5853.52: 18.5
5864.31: 16.5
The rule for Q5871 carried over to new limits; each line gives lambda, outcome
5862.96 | 17.1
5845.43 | 19.7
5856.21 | 17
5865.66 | 17.7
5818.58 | 32.8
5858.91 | 21.8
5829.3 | 20.3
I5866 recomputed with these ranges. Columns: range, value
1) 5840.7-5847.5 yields 18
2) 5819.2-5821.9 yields 22.7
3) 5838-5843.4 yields 24.1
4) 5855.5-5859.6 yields 17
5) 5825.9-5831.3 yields 19.8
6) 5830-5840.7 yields 20.9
